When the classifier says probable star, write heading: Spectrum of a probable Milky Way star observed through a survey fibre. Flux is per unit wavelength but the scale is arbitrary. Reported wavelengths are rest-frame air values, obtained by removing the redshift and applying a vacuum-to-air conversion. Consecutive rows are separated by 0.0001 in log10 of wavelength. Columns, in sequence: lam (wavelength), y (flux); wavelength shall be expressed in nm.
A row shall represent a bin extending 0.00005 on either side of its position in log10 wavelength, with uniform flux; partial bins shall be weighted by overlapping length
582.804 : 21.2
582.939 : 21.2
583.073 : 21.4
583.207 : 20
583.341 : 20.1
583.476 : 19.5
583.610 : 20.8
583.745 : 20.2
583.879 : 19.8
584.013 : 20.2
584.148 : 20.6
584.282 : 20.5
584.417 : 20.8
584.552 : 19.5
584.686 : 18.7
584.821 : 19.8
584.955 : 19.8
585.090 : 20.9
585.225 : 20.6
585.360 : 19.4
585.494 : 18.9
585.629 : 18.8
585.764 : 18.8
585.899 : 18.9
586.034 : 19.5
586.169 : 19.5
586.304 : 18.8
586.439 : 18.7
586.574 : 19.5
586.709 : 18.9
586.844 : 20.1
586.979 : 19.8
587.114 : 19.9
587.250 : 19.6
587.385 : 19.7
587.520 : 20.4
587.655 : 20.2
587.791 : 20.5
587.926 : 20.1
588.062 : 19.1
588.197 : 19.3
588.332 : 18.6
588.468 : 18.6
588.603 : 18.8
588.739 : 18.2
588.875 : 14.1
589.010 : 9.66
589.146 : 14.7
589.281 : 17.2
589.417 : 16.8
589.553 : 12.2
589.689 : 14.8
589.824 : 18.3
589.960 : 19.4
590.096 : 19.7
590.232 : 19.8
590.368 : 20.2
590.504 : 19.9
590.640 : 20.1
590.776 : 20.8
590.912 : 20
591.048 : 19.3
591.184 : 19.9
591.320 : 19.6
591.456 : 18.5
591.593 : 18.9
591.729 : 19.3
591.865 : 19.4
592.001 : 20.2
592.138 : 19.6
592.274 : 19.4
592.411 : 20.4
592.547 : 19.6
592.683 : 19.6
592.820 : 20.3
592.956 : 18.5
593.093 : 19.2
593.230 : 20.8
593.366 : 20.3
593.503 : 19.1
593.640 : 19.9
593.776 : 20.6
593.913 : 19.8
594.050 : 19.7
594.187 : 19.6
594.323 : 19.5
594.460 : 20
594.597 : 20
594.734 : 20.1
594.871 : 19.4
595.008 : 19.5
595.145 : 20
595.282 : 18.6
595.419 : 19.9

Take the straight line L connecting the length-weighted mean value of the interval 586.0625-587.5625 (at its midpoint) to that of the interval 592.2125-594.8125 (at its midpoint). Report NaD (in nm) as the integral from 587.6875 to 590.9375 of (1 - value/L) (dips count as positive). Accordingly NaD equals 0.28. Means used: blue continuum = 19.5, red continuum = 19.8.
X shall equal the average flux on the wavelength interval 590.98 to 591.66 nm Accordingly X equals 19.2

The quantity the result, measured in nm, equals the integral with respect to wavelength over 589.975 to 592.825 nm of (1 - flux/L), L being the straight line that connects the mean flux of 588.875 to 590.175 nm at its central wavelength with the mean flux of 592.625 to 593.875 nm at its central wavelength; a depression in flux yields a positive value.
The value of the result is -0.31 nm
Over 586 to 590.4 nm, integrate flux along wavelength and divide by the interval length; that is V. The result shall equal 18.3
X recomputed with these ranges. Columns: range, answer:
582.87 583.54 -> 20.4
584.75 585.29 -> 20.3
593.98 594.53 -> 19.7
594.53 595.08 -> 19.7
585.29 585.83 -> 19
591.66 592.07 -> 19.6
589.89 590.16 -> 19.5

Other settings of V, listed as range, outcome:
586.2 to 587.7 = 19.6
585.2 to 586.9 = 19.2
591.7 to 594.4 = 19.7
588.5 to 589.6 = 15.4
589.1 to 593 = 18.9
